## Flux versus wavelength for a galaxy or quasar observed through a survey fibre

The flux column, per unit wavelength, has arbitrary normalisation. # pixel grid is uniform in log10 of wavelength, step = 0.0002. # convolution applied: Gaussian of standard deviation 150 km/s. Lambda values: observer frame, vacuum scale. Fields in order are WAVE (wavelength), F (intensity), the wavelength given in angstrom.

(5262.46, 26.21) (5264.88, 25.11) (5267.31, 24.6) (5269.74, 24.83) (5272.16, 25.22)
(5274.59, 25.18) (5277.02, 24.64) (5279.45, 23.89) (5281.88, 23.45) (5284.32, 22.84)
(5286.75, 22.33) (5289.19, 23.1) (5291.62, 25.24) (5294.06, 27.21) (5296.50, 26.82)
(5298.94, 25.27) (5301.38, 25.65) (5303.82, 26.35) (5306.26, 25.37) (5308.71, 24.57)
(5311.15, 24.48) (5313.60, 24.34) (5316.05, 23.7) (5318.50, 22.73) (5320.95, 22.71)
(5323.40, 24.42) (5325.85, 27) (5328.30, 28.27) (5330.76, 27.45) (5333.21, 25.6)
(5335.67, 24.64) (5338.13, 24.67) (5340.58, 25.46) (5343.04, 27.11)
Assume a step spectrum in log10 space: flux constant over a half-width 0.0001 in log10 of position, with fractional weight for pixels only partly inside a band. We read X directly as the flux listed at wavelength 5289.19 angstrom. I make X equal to 23.1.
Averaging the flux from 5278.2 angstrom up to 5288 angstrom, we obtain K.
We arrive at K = 23.1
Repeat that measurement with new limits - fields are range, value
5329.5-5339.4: 25.6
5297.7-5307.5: 25.7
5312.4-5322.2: 23.4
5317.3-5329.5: 25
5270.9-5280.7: 24.7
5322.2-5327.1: 25.8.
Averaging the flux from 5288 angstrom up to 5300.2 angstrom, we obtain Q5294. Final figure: 25.5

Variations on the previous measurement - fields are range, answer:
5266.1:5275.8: 25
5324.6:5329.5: 27.6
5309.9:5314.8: 24.4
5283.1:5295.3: 24.1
